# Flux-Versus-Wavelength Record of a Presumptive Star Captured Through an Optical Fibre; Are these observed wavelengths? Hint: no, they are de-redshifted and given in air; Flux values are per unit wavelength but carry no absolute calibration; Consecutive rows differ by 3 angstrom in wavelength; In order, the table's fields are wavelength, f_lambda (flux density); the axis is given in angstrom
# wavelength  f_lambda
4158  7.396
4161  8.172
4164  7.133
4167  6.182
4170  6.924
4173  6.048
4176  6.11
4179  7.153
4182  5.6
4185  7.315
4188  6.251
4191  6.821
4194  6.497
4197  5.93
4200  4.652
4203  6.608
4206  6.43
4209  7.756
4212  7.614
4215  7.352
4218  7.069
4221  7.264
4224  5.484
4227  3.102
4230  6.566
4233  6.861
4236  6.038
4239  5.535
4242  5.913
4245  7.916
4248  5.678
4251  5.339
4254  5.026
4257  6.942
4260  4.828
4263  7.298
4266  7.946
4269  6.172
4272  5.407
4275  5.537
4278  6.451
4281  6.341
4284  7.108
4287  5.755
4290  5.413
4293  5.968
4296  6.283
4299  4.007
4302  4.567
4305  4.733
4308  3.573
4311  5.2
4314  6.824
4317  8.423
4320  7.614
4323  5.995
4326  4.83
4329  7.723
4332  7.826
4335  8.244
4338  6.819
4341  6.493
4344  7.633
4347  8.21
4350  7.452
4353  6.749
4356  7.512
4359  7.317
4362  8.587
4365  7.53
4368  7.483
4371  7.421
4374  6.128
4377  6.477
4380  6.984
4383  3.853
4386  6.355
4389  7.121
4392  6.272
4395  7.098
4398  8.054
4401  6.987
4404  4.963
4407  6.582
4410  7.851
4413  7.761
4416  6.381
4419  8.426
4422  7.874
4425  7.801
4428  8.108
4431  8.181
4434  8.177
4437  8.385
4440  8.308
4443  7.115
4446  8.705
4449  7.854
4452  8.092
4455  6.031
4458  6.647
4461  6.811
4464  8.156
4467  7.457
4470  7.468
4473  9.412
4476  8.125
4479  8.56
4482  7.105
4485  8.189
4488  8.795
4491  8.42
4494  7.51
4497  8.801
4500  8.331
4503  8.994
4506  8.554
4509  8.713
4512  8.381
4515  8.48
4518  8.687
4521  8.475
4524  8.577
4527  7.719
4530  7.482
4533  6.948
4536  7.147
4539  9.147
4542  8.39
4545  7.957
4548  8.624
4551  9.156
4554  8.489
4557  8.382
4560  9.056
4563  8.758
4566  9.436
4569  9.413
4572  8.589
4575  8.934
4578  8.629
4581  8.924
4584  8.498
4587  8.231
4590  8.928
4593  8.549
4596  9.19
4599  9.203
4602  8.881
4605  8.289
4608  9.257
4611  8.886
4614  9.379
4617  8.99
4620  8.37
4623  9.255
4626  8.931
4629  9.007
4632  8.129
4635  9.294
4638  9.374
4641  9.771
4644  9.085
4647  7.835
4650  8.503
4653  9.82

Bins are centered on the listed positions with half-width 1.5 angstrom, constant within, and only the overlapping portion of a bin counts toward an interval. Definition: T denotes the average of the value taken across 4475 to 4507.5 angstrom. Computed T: 8.31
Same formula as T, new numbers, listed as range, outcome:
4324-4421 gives 7.03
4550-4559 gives 8.67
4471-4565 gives 8.37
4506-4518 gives 8.55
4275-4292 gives 6.15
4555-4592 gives 8.81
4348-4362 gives 7.43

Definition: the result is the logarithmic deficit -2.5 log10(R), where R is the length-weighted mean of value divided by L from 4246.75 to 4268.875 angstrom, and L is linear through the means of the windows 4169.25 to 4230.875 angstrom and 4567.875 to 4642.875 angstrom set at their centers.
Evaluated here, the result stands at 0.102 mag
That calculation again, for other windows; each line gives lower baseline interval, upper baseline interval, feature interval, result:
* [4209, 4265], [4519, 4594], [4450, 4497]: 0.01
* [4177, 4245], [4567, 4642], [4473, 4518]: -0.02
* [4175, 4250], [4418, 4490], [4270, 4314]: 0.24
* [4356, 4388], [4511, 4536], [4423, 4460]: -0.06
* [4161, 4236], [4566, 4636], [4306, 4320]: 0.17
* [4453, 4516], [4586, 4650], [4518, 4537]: 0.07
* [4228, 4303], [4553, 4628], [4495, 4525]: -0.05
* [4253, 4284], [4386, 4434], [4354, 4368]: -0.11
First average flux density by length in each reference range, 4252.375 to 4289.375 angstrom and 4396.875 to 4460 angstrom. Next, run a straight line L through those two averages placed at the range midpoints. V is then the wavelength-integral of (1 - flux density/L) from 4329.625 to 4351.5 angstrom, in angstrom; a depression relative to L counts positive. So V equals -2.4 angstrom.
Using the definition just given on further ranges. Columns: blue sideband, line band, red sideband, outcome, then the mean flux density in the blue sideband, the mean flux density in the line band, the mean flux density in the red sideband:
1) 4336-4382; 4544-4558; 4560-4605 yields 0.13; 7.23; 8.55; 8.86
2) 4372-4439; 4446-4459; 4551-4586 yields 0.41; 7.09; 7.35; 8.83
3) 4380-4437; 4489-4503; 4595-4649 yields -0.86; 7.13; 8.36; 8.95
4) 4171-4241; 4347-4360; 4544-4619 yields -0.07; 6.35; 7.37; 8.83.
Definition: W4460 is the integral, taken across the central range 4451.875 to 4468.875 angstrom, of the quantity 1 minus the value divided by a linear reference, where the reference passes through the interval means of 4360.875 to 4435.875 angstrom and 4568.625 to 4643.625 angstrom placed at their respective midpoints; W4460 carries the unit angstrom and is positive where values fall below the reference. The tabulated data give 1.2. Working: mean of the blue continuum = 7.14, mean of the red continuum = 8.91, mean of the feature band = 7.13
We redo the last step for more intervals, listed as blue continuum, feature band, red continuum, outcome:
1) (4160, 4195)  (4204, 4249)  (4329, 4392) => 2.2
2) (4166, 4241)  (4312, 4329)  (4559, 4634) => 0.8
